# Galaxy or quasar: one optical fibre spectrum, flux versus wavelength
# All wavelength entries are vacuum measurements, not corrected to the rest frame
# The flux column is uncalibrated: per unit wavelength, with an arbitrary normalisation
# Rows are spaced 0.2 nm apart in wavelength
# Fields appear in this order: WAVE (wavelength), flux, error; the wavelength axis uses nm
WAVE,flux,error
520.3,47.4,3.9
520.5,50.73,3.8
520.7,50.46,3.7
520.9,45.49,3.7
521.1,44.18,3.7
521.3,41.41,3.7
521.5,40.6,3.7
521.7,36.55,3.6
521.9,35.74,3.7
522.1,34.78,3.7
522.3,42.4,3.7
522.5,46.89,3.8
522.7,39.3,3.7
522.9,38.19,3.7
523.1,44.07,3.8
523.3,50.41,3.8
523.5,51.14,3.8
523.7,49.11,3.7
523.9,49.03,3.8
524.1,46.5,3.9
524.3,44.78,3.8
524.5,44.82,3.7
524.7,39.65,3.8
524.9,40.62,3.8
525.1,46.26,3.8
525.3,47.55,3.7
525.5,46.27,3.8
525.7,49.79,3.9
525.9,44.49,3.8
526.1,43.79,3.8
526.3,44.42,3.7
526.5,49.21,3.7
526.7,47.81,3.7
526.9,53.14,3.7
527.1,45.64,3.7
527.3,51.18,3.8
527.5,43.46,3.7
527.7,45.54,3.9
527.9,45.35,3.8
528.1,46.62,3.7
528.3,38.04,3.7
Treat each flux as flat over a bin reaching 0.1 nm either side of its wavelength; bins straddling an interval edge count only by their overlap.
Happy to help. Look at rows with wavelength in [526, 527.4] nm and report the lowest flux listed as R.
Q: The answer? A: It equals 43.79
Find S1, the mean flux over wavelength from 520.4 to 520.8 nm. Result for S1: 50.6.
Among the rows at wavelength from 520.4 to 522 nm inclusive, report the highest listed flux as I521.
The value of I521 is 50.73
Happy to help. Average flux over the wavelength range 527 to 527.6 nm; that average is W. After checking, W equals 46.8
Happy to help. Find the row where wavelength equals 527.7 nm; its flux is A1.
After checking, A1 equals 45.54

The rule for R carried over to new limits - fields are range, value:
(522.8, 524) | 38.19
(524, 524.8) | 39.65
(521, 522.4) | 34.78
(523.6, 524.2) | 46.5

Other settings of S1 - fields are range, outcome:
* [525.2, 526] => 47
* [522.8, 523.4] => 44.2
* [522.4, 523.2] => 42.1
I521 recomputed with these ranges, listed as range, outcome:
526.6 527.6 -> 53.14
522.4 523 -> 46.89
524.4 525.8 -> 49.79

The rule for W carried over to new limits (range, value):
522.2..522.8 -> 42.9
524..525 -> 43.3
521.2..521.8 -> 39.5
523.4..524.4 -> 48.1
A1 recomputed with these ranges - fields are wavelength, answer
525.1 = 46.26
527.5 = 43.46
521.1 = 44.18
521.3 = 41.41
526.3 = 44.42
